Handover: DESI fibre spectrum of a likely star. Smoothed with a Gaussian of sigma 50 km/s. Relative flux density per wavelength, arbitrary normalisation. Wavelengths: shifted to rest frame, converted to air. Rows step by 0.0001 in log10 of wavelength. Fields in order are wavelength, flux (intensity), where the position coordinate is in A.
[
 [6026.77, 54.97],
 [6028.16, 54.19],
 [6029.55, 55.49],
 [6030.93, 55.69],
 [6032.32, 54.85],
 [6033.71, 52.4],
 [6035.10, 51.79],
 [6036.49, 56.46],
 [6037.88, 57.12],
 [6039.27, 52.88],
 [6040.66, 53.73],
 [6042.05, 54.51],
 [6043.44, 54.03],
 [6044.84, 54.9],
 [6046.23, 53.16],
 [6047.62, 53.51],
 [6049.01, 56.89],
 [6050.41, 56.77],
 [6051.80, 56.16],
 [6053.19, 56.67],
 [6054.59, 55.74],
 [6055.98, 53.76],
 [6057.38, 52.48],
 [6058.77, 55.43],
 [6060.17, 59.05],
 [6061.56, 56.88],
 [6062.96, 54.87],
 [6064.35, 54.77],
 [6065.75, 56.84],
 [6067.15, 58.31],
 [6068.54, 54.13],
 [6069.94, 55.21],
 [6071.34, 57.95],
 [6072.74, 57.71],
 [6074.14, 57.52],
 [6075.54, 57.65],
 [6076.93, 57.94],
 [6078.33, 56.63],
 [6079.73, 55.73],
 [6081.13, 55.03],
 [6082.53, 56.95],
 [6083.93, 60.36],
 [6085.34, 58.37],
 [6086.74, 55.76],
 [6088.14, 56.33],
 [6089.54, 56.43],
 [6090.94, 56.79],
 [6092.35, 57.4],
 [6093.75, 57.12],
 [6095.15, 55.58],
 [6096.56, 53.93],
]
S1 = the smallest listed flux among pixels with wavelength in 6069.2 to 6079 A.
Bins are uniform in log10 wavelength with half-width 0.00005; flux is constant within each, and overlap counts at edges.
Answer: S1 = 55.21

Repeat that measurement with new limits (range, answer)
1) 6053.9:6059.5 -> 52.48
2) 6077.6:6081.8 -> 55.03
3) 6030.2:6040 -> 51.79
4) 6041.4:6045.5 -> 54.03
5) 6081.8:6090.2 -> 55.76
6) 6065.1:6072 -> 54.13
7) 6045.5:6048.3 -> 53.16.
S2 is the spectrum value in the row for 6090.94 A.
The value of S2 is 56.79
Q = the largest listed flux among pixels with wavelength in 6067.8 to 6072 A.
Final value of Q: 57.95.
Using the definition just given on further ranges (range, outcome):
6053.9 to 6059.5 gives 55.74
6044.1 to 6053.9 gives 56.89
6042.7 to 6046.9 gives 54.9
